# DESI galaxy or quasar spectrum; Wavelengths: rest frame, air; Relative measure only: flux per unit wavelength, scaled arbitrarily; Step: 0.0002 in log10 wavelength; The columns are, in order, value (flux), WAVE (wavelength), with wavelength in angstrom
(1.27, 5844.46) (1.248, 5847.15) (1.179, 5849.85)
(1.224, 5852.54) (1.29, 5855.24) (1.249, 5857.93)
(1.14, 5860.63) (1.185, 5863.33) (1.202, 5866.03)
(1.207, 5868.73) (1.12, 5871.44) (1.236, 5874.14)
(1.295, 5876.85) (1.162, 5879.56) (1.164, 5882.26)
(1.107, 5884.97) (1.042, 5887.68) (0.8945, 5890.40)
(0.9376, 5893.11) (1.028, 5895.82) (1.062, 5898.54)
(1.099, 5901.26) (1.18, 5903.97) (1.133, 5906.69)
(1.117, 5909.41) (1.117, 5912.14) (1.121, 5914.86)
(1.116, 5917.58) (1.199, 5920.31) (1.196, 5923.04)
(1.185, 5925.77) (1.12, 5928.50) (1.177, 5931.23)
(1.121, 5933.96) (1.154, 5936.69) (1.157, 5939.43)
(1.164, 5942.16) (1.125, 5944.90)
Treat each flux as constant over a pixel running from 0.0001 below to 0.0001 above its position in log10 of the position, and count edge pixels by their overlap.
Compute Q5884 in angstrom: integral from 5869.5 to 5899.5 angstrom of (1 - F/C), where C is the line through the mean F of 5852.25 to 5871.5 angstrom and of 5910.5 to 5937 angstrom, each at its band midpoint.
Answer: 2.24 angstrom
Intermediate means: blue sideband 1.21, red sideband 1.15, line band 1.1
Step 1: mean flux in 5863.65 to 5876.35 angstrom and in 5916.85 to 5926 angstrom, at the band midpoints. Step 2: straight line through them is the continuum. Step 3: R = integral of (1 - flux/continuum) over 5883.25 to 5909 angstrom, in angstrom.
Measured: 2.8 angstrom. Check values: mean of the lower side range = 1.2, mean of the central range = 1.06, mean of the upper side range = 1.18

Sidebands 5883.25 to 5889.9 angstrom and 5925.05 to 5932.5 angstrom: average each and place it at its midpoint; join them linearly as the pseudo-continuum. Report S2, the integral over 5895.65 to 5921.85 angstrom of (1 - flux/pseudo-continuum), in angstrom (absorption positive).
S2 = -0.3 angstrom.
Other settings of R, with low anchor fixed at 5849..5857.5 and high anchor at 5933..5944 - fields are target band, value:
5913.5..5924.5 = 0.1 angstrom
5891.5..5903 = 1.5 angstrom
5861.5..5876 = 0.3 angstrom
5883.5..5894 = 1.8 angstrom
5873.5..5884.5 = 0.1 angstrom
